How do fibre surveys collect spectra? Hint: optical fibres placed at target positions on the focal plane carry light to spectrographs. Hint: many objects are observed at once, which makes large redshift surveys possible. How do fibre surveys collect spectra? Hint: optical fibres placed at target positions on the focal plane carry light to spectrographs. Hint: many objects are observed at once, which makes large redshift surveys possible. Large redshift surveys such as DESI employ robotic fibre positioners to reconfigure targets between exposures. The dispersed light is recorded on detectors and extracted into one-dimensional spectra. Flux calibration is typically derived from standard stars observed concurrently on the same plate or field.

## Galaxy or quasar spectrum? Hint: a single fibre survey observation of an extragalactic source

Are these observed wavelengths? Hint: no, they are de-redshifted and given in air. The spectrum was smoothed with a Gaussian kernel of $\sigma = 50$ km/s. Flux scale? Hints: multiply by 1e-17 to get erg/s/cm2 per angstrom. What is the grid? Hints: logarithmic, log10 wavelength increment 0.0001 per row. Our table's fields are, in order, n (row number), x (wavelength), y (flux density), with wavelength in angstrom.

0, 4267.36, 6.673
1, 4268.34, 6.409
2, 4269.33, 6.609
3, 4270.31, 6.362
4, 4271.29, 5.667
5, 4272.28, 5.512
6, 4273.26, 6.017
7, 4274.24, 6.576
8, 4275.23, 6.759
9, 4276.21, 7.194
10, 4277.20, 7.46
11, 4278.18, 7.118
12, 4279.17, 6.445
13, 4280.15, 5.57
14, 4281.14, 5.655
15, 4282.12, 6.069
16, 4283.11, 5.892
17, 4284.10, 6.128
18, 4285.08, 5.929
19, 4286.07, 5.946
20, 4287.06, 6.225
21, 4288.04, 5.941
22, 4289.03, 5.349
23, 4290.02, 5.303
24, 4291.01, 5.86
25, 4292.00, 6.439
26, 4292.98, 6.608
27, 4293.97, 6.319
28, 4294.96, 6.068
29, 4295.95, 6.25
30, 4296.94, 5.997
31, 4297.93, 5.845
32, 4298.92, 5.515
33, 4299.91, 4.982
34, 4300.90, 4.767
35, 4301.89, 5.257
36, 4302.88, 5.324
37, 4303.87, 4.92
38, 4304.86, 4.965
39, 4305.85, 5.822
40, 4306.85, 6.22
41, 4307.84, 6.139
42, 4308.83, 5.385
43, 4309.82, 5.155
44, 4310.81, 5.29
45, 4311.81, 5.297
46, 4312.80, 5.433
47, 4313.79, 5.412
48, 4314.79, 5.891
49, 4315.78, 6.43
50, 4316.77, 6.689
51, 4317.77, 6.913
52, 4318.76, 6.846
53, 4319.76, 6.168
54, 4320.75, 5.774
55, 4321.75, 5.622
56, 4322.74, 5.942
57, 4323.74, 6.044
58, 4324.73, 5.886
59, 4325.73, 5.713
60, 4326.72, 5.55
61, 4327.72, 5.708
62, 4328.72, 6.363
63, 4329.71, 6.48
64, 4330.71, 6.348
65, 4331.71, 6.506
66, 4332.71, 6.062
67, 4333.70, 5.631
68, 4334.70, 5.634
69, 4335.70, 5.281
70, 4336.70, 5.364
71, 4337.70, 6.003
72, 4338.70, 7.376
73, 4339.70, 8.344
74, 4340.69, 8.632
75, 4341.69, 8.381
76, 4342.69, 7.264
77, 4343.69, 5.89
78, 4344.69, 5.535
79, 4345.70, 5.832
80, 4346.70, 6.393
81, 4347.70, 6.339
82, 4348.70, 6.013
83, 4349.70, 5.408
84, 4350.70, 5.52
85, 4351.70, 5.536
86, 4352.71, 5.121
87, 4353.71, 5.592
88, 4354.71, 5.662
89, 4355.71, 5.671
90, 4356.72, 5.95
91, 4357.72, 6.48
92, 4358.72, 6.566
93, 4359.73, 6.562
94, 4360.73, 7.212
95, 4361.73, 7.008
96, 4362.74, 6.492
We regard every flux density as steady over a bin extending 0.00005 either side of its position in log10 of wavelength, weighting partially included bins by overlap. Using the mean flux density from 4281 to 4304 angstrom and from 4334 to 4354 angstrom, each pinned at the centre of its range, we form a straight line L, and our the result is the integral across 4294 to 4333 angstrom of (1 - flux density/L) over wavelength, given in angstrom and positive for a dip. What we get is 1.1 angstrom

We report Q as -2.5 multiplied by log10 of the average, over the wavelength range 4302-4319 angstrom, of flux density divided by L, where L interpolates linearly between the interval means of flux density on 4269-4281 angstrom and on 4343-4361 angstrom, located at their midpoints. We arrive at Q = 0.08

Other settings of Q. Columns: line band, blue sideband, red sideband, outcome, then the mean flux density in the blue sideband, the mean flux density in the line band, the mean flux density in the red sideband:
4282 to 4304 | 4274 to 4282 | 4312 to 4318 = 0.10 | 6.57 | 5.79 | 6.05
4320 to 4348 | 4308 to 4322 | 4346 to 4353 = -0.08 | 5.89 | 6.28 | 5.78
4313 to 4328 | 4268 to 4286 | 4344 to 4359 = 0.00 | 6.29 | 6.03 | 5.83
